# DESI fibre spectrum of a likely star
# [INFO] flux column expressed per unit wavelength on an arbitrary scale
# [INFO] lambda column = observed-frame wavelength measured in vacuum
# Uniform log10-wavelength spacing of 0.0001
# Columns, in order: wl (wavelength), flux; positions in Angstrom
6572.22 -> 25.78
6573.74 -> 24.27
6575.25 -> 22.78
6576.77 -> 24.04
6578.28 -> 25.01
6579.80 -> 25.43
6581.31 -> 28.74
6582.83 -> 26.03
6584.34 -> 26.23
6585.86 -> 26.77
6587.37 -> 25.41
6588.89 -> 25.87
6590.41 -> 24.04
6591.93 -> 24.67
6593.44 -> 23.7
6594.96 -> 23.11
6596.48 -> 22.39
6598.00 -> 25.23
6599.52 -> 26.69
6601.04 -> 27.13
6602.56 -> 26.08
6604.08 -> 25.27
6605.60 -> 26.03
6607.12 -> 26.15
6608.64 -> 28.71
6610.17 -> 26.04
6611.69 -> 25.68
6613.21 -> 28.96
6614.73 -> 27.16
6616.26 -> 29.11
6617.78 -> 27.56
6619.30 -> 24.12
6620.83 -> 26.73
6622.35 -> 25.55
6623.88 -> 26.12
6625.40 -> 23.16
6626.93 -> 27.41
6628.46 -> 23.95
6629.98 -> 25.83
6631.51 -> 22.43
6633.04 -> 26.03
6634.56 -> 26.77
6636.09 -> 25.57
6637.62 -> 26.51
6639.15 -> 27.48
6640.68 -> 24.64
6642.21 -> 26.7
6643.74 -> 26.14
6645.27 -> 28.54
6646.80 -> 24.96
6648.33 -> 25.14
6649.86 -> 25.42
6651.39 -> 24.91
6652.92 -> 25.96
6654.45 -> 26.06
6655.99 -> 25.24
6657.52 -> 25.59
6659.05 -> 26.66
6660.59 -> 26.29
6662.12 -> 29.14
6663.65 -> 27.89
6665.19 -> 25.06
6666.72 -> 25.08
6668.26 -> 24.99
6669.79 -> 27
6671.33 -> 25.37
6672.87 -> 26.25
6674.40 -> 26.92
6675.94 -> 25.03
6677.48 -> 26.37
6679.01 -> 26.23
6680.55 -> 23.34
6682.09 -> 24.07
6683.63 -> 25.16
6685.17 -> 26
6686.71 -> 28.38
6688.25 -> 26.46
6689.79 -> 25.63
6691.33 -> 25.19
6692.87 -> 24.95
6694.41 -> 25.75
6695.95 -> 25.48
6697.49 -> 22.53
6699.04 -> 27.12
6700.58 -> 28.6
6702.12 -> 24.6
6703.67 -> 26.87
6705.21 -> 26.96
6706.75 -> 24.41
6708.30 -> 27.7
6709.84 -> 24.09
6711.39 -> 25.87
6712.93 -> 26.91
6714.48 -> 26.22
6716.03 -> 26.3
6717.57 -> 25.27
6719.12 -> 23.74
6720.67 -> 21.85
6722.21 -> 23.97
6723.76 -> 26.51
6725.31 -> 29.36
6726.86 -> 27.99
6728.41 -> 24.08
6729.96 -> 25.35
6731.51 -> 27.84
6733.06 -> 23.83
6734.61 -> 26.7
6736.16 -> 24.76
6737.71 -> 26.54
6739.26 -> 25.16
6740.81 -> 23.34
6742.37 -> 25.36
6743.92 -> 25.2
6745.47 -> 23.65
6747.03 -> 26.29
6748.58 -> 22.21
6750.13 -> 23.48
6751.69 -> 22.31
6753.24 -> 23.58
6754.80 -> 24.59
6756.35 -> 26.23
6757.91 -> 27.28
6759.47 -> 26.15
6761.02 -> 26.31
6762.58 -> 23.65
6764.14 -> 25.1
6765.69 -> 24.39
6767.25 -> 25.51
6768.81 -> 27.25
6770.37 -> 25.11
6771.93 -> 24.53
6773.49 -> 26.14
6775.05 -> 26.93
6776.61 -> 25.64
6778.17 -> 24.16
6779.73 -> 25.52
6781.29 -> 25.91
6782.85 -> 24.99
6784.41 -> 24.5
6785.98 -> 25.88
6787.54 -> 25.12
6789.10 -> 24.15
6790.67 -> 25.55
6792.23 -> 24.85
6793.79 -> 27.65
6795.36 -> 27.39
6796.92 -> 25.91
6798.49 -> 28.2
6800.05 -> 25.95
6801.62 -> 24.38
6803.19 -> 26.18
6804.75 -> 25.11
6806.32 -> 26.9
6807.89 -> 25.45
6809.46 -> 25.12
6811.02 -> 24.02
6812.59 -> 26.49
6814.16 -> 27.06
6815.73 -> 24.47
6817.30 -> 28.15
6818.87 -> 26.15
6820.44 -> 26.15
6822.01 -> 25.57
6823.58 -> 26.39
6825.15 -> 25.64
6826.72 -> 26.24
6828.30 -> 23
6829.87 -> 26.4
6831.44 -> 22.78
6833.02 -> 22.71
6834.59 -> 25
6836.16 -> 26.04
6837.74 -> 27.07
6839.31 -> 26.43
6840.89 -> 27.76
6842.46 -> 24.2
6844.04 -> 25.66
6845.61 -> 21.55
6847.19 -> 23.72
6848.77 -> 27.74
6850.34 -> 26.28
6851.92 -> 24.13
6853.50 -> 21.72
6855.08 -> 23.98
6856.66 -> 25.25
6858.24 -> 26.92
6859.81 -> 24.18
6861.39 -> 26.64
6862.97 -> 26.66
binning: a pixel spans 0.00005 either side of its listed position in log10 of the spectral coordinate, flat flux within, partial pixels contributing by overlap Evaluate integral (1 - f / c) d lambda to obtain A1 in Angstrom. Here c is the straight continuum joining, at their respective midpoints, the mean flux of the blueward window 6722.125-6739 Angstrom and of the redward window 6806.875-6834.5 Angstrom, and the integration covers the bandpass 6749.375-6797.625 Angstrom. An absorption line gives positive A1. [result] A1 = 0.8 Angstrom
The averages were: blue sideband 26.1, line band 25.3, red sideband 25.4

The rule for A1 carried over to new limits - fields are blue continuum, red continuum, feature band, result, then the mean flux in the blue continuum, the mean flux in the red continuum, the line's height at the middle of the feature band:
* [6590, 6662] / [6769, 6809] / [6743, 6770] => 0.87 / 25.9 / 25.7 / 25.7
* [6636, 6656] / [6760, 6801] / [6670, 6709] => 0.06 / 26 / 25.6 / 25.9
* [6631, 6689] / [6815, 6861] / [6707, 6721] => 0.18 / 26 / 25.2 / 25.7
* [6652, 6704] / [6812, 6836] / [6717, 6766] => 1.25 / 25.9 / 25.5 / 25.7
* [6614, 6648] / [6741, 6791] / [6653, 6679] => -0.43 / 26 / 25.1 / 25.8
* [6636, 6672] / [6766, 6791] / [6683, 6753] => 0.80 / 26.1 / 25.4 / 25.7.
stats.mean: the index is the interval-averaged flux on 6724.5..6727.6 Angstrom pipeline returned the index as 28.6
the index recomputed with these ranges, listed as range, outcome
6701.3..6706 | 26.2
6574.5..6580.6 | 24.3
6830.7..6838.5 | 24.7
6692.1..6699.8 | 25.2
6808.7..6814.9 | 25.7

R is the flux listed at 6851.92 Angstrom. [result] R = 24.13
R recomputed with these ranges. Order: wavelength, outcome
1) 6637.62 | 26.51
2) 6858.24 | 26.92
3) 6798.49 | 28.2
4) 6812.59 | 26.49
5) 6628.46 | 23.95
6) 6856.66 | 25.25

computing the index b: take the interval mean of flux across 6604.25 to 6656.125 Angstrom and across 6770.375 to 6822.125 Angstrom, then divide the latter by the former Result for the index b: 0.99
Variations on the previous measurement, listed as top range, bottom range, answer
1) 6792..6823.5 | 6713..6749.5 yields 1.03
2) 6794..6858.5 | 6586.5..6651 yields 0.99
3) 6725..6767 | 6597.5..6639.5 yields 0.96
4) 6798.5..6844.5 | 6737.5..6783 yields 1.02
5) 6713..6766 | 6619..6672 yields 0.97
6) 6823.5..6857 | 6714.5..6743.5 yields 0.98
